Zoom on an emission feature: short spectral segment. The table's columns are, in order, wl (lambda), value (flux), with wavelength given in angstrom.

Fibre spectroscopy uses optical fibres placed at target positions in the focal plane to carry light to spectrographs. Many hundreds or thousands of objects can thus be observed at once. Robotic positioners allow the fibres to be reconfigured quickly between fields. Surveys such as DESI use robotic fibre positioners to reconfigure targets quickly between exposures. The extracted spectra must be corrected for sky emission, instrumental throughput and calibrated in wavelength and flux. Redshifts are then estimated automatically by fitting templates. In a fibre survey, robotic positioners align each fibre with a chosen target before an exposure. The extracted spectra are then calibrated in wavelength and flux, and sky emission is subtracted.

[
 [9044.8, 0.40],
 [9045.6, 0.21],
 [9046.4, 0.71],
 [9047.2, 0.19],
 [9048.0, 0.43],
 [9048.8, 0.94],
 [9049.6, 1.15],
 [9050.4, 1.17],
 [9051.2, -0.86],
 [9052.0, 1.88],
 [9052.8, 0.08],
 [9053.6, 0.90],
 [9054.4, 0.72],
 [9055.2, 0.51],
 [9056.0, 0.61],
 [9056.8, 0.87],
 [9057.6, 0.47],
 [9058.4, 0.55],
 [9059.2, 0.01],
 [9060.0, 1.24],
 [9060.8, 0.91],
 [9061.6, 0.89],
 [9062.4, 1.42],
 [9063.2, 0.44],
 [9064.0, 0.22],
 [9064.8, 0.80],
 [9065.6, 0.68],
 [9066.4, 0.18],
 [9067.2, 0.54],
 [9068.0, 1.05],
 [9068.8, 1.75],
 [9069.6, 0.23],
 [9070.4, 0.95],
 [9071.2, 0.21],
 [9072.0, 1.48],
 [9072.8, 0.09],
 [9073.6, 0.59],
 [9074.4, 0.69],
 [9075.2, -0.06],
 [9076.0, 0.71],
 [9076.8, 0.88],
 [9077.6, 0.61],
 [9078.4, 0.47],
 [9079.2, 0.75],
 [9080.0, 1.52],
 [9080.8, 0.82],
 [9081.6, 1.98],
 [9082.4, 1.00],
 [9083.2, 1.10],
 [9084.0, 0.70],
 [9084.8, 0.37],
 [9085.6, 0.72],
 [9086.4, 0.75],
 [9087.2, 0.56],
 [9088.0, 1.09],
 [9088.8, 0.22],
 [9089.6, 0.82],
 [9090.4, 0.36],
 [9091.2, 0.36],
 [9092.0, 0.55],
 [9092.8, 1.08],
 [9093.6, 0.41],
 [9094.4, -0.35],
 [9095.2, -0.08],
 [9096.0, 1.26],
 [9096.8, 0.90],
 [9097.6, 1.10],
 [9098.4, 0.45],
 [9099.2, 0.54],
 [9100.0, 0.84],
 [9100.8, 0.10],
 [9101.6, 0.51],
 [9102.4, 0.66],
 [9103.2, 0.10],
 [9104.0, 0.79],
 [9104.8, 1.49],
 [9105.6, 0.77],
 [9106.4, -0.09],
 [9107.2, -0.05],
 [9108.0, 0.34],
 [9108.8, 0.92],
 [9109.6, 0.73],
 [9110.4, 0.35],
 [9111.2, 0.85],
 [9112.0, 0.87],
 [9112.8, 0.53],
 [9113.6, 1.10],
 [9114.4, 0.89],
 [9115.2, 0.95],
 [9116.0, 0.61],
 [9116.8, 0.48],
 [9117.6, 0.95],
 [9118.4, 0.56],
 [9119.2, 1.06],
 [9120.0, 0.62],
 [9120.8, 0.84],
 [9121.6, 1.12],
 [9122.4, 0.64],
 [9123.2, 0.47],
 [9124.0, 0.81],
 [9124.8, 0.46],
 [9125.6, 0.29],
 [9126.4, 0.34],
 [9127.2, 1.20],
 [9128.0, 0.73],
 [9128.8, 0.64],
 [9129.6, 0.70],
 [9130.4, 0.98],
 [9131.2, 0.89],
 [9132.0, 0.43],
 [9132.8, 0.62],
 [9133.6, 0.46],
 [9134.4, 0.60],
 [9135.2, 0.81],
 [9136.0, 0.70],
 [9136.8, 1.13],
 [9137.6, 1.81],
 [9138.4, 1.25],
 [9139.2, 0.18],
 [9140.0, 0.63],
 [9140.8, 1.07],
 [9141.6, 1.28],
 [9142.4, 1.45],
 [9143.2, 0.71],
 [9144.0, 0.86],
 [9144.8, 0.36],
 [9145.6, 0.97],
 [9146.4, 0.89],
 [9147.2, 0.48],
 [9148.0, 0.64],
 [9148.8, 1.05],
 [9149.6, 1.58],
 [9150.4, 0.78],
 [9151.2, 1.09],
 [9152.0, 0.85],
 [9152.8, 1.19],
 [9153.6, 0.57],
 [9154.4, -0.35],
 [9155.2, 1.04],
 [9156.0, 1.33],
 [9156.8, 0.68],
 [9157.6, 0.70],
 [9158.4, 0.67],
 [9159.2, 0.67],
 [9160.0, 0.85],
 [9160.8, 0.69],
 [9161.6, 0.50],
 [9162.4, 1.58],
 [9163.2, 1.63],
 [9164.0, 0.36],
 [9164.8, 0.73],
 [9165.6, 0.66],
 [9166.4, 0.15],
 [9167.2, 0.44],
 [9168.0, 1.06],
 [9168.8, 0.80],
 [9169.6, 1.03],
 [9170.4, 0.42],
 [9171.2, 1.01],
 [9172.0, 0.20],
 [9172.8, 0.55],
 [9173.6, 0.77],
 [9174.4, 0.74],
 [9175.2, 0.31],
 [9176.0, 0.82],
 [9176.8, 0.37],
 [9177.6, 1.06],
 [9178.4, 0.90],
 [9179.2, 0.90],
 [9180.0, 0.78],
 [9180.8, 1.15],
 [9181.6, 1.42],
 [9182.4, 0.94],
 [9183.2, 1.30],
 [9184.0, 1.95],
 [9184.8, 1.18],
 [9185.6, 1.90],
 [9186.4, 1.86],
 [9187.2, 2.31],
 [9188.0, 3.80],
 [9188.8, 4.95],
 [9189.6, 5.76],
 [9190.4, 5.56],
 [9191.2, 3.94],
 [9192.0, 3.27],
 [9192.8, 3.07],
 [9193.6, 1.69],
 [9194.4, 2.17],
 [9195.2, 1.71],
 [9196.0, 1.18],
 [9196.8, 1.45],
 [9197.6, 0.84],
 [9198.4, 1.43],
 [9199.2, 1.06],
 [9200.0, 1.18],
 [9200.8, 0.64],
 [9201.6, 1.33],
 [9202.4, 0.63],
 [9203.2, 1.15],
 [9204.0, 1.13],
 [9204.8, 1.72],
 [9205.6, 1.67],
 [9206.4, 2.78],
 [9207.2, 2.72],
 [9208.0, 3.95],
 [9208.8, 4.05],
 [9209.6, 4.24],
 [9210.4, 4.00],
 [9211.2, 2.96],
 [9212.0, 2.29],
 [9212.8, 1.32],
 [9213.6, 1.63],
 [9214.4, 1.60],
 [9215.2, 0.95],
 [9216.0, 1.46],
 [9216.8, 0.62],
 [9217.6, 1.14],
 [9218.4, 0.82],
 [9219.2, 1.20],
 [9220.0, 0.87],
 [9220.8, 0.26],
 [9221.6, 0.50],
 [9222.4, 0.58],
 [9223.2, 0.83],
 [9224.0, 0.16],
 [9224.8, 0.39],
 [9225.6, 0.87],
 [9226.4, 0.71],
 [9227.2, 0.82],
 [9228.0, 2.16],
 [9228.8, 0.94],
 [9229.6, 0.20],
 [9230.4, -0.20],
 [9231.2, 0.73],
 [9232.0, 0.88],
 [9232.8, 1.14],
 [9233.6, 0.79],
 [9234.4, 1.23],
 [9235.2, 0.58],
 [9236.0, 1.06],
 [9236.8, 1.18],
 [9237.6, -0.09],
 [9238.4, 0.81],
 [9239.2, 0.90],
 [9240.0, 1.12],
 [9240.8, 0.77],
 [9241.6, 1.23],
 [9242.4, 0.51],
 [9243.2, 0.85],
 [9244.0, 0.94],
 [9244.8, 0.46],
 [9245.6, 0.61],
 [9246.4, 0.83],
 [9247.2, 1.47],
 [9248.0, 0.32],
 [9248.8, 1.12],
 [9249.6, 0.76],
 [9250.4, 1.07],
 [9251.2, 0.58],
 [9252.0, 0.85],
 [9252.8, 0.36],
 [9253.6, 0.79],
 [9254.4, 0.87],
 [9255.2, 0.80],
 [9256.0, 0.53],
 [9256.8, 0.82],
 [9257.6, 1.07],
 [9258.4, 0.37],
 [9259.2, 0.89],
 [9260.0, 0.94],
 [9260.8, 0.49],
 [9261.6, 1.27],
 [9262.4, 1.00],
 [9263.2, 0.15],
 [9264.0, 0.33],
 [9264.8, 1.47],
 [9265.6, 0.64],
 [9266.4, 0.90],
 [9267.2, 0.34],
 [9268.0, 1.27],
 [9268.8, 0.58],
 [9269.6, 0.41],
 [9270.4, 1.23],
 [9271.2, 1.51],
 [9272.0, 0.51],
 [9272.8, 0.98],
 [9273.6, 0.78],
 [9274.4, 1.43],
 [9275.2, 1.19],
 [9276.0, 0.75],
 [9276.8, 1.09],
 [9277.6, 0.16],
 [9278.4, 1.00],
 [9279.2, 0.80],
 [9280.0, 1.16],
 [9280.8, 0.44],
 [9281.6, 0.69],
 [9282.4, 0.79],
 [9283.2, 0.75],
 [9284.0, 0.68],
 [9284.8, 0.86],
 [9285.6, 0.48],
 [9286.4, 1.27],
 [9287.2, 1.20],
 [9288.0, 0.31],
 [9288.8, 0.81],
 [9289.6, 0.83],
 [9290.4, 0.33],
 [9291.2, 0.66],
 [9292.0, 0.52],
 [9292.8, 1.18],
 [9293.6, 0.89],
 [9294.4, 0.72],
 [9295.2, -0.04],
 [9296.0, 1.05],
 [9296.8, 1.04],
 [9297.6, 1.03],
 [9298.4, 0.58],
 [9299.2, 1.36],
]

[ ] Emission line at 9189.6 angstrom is [S II] 6716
